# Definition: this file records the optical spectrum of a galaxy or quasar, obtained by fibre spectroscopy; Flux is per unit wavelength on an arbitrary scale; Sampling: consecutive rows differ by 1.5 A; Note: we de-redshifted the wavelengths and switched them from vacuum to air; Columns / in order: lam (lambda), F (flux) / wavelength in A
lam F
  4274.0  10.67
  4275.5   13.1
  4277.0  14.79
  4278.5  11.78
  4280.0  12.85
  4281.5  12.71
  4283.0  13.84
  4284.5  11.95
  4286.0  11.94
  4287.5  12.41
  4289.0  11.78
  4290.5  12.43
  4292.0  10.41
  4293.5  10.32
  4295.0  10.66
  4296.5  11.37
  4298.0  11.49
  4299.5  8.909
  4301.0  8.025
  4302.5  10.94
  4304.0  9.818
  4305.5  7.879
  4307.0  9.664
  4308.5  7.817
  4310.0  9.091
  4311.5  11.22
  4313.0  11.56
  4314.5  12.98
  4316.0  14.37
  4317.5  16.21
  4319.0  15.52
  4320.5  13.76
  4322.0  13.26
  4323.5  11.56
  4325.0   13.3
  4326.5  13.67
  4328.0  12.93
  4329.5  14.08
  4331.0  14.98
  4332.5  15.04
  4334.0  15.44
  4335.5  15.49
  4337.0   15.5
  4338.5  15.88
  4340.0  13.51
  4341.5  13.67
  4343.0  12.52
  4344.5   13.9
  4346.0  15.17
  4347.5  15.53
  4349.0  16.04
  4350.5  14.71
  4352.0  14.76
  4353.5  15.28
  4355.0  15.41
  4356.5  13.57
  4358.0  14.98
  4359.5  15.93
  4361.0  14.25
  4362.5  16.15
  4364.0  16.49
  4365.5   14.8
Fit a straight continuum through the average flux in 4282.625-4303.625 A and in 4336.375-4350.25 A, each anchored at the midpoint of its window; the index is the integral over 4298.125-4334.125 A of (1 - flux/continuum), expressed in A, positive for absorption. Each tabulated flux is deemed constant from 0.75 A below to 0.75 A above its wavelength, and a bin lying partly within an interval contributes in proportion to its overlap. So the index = 2.0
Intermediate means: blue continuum 11.1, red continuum 14.6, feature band 12.1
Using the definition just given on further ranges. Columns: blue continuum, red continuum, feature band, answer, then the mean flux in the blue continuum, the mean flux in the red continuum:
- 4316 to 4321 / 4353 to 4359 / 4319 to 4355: 1.40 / 15.1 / 14.8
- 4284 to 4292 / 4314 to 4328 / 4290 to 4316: 4.92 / 11.9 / 13.8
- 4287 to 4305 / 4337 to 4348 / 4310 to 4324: -0.96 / 10.7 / 14.4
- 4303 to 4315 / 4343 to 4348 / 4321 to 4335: -1.71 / 9.96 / 14.5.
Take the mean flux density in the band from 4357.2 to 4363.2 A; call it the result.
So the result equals 15.3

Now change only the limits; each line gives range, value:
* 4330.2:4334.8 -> 15.1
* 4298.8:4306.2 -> 9.12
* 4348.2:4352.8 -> 15.2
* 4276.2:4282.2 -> 13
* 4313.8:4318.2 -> 14.5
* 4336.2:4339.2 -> 15.7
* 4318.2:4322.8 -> 14.2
